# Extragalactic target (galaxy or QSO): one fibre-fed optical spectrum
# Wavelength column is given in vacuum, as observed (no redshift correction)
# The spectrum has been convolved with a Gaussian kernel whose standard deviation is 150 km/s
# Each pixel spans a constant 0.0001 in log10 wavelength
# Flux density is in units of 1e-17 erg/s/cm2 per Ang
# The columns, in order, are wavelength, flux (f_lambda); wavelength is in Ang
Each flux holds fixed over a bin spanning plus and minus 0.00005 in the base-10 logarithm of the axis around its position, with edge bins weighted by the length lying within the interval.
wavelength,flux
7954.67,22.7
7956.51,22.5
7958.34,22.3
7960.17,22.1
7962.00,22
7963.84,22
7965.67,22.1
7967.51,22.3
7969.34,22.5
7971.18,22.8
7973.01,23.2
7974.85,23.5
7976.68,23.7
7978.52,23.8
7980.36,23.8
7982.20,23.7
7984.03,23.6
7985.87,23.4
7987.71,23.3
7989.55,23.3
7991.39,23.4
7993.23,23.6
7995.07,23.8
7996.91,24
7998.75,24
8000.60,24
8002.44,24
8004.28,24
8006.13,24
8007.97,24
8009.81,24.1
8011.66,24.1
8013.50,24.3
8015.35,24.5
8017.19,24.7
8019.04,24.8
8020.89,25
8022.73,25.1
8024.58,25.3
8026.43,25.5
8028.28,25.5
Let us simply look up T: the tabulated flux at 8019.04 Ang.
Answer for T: 24.8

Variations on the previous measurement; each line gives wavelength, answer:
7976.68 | 23.7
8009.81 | 24.1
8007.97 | 24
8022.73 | 25.1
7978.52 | 23.8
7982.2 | 23.7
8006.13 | 24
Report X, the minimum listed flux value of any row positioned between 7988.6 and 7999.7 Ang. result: 23.3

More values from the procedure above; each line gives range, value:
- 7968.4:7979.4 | 22.5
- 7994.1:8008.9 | 23.8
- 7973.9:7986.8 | 23.4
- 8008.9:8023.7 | 24.1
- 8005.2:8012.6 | 24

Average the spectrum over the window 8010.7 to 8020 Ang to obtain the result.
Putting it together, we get 24.5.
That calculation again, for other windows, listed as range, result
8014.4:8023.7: 24.8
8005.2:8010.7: 24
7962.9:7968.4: 22.1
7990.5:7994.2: 23.5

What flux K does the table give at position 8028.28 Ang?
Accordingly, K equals 25.5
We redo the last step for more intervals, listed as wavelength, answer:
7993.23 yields 23.6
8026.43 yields 25.5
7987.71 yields 23.3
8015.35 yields 24.5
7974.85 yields 23.5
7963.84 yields 22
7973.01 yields 23.2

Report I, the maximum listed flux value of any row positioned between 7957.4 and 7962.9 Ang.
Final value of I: 22.3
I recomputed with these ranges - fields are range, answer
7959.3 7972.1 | 22.8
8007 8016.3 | 24.5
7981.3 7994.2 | 23.7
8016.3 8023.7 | 25.1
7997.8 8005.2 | 24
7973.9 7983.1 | 23.8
